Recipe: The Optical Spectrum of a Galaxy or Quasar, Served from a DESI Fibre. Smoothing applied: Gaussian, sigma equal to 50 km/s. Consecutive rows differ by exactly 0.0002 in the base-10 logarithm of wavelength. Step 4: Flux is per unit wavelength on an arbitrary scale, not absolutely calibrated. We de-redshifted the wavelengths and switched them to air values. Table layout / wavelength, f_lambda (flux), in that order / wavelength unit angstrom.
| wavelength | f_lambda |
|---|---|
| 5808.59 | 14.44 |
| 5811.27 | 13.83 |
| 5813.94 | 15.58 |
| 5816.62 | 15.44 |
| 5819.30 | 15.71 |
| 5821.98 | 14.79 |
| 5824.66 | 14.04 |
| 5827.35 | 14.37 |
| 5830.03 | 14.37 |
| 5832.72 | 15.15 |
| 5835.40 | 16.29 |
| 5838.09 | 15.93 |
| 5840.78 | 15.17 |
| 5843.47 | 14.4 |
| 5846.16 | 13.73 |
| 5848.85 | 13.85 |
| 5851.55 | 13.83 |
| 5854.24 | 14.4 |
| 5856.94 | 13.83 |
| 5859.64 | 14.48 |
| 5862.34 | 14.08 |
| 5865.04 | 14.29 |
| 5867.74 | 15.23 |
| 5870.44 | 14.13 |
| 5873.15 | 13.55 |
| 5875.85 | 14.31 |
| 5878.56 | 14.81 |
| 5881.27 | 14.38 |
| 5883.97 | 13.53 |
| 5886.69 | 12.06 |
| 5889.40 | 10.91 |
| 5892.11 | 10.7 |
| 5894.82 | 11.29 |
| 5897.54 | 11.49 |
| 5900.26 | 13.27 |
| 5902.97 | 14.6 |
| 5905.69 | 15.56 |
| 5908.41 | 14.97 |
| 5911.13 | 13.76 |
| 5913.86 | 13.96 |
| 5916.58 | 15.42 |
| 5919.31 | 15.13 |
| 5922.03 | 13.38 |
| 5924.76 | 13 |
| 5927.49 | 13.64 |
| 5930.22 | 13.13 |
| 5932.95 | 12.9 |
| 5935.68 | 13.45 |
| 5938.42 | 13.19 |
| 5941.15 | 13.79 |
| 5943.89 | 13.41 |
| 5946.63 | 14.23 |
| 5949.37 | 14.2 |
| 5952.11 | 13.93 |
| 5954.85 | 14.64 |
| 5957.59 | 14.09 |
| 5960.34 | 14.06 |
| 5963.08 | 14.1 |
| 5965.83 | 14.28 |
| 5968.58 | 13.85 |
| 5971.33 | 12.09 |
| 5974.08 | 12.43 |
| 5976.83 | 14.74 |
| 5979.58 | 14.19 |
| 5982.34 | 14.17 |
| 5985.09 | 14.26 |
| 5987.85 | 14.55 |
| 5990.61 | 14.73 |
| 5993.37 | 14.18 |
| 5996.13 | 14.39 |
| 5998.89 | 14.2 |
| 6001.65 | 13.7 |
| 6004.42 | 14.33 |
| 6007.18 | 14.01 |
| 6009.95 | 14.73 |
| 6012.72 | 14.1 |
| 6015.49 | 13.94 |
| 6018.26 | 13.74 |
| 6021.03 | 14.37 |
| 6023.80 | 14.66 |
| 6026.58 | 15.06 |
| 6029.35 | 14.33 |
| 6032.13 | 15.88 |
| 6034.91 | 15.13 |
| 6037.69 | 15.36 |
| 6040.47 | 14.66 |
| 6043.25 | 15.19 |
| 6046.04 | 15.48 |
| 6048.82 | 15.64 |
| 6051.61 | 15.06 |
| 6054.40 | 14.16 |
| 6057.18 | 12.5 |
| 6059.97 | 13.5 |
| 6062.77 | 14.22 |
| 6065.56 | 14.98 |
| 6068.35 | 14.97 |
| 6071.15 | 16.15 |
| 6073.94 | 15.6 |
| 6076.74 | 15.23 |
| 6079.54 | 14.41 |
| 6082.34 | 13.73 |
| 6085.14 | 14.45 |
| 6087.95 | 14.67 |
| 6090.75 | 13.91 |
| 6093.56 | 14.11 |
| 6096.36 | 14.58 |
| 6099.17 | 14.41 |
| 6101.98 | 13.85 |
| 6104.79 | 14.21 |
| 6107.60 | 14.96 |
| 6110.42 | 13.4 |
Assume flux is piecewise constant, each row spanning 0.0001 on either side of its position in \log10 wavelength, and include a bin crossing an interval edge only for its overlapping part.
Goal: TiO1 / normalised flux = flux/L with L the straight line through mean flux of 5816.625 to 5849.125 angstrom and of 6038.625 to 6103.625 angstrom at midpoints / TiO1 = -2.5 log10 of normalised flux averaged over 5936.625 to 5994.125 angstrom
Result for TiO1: 0.06 mag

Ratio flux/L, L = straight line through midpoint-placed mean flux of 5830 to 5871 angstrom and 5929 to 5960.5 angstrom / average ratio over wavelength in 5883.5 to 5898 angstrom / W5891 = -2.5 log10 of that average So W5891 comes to 0.23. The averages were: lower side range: 14.6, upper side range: 13.7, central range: 11.6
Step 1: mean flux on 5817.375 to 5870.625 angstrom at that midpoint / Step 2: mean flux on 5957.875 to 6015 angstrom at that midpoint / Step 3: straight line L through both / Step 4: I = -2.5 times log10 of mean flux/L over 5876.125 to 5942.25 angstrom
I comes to 0.072 mag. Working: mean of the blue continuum 14.6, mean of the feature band 13.4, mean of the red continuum 14.1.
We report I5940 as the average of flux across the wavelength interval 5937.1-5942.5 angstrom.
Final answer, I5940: 13.5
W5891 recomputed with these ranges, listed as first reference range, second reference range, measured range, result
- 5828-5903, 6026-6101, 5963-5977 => 0.07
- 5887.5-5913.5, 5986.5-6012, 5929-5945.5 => 0.01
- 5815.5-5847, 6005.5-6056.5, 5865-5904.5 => 0.13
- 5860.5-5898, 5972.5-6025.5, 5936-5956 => -0.01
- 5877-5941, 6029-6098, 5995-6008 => 0.01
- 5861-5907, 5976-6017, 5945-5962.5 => -0.02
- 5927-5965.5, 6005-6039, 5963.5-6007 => 0.02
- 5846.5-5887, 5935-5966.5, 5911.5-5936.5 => 0.02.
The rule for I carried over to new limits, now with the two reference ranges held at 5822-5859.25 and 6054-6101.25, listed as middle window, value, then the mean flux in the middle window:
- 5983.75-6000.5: 0.009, 14.4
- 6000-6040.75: -0.004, 14.5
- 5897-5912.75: 0.036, 14.1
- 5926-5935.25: 0.100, 13.2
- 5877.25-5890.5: 0.108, 13.2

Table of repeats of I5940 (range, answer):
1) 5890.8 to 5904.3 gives 12.3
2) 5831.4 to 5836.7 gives 15.7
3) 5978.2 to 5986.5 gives 14.2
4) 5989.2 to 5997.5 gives 14.4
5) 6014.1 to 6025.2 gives 14.2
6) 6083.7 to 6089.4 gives 14.5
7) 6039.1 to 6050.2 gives 15.2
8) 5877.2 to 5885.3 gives 14.2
